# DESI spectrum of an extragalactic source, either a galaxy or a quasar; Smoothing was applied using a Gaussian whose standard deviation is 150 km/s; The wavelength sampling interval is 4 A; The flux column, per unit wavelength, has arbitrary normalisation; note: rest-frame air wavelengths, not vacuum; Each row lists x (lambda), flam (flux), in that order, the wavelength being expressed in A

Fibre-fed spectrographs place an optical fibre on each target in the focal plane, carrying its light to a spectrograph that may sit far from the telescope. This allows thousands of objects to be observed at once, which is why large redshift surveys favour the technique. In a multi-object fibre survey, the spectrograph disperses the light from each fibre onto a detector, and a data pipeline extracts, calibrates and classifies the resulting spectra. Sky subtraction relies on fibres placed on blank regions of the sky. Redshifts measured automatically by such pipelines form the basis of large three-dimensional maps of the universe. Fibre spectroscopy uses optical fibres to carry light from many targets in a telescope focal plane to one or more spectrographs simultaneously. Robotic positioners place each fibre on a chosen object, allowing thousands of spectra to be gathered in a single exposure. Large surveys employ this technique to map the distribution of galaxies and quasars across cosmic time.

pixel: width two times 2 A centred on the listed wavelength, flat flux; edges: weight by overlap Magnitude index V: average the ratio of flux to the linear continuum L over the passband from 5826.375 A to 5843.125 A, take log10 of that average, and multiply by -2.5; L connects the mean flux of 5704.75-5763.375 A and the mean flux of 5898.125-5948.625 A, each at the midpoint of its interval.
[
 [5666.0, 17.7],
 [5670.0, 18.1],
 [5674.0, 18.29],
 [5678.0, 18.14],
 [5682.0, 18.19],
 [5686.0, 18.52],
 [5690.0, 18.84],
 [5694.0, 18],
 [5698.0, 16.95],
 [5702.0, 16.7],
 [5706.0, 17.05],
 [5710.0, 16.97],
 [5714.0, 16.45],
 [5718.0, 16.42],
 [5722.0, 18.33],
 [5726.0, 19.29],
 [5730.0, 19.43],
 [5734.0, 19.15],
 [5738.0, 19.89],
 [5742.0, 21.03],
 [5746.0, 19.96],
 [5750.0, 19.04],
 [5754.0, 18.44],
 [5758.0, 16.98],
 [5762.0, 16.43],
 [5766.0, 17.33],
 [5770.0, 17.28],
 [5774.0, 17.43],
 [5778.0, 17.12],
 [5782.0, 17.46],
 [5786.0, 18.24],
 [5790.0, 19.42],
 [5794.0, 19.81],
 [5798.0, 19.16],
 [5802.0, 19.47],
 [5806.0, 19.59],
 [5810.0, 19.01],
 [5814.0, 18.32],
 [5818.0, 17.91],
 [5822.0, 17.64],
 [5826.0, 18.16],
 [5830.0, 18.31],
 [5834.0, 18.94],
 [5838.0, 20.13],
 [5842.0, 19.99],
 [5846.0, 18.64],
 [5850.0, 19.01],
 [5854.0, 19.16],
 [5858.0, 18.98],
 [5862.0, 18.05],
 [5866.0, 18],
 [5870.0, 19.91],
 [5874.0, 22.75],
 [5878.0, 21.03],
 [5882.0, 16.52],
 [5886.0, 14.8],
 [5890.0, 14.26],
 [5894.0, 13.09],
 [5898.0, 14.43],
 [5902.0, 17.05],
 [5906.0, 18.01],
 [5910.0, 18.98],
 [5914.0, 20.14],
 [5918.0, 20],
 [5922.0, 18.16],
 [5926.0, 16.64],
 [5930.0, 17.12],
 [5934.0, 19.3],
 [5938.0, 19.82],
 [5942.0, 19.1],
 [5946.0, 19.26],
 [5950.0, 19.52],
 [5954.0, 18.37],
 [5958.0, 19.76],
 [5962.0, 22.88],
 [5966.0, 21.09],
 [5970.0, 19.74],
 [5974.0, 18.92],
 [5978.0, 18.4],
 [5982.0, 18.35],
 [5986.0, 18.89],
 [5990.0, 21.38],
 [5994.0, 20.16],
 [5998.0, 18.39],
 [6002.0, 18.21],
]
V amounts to -0.04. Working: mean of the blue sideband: 18.4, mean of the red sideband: 18.5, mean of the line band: 19.2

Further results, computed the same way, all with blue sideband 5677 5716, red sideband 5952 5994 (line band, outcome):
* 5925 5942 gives 0.061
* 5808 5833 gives 0.018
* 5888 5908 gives 0.241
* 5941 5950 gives 0.017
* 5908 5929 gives 0.037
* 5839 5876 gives -0.031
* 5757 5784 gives 0.062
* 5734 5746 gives -0.128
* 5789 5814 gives -0.052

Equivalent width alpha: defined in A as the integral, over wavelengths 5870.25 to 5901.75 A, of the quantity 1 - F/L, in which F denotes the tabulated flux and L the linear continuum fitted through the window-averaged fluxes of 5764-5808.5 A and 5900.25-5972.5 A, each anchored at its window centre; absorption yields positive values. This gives 3.3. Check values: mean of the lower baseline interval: 18.4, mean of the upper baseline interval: 19.2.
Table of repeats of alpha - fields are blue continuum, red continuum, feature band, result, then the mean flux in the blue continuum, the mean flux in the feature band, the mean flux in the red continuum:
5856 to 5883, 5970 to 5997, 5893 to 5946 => 3.9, 19.4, 18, 19.3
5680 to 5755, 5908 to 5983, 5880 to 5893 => 2.7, 18.3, 15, 19.3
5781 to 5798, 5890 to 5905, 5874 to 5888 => -2.3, 18.9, 18.2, 15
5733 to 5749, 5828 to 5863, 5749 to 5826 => 5.4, 20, 18.2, 19.1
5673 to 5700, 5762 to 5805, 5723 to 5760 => -2.1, 18.1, 19.2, 18.2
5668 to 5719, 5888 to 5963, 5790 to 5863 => -4.1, 17.6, 18.9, 18.1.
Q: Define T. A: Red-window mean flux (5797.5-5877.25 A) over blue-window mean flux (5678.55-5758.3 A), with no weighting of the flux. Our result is 1.04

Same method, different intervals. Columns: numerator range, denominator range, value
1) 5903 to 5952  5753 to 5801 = 1.05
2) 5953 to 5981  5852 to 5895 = 1.11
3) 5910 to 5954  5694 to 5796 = 1.04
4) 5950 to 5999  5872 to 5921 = 1.12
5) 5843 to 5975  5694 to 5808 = 1.02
